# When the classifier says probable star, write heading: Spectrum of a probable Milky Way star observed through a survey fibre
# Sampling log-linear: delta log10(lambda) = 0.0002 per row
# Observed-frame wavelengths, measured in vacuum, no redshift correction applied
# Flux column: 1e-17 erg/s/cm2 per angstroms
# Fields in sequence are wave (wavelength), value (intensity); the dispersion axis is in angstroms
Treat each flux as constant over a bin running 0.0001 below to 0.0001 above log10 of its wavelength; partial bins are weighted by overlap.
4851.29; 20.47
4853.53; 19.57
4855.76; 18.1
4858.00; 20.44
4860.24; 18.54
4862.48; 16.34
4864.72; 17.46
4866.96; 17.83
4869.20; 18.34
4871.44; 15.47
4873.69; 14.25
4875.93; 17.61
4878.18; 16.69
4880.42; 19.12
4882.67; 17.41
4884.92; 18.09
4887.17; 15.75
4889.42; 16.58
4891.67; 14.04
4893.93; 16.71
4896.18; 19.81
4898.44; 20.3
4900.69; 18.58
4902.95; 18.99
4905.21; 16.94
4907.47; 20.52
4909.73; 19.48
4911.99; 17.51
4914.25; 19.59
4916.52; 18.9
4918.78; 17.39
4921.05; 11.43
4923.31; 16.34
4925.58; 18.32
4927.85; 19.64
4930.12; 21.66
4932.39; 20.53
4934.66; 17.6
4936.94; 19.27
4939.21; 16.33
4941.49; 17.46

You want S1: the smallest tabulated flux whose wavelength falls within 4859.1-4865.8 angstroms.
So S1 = 16.34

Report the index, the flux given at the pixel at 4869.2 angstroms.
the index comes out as 18.34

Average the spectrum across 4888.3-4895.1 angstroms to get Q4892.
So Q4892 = 15.8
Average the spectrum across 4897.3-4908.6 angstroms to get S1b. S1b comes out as 19.1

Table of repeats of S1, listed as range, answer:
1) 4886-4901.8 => 14.04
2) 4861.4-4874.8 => 14.25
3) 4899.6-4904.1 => 18.58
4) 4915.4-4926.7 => 11.43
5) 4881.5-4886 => 17.41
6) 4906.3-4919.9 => 17.39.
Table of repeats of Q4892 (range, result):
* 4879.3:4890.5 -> 17.4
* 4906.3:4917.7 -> 19.2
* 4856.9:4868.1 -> 18.1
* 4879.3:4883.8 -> 18.3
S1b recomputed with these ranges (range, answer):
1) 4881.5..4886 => 17.7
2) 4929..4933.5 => 21.1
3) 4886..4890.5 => 16.2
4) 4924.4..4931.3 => 19.8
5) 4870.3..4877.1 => 15.8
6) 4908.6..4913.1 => 18.5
